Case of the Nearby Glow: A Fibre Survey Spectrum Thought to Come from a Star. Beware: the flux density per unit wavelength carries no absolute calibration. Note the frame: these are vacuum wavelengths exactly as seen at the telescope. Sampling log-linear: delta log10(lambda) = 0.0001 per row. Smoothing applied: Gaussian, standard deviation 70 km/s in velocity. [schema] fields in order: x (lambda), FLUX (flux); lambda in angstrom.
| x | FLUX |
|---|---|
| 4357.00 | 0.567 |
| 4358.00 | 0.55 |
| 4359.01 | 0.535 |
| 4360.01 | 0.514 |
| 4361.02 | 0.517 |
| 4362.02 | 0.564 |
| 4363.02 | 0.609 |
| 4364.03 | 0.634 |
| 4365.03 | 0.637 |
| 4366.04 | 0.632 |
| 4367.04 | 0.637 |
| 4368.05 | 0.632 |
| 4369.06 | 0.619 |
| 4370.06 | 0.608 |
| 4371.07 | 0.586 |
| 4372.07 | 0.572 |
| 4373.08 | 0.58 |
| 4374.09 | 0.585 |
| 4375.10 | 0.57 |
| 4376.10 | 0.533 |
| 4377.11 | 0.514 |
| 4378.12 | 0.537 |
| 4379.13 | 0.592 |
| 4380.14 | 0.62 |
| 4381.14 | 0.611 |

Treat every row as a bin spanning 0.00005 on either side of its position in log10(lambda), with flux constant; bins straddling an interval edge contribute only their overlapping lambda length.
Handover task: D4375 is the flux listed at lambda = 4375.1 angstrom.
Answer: 0.57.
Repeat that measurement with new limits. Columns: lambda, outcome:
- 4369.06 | 0.619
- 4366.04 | 0.632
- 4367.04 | 0.637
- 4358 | 0.55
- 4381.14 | 0.611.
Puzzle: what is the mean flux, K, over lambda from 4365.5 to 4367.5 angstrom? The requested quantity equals 0.635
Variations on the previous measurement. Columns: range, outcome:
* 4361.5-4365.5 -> 0.612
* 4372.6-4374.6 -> 0.581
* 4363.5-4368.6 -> 0.633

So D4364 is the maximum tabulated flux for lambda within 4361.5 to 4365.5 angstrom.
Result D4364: 0.637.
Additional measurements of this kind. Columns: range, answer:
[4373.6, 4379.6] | 0.592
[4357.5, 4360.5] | 0.55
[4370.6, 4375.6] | 0.586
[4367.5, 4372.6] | 0.632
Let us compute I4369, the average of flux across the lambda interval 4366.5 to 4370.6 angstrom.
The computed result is 0.624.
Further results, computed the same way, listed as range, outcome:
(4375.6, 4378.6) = 0.528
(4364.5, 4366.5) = 0.635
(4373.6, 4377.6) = 0.551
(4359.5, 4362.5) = 0.532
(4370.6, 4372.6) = 0.58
